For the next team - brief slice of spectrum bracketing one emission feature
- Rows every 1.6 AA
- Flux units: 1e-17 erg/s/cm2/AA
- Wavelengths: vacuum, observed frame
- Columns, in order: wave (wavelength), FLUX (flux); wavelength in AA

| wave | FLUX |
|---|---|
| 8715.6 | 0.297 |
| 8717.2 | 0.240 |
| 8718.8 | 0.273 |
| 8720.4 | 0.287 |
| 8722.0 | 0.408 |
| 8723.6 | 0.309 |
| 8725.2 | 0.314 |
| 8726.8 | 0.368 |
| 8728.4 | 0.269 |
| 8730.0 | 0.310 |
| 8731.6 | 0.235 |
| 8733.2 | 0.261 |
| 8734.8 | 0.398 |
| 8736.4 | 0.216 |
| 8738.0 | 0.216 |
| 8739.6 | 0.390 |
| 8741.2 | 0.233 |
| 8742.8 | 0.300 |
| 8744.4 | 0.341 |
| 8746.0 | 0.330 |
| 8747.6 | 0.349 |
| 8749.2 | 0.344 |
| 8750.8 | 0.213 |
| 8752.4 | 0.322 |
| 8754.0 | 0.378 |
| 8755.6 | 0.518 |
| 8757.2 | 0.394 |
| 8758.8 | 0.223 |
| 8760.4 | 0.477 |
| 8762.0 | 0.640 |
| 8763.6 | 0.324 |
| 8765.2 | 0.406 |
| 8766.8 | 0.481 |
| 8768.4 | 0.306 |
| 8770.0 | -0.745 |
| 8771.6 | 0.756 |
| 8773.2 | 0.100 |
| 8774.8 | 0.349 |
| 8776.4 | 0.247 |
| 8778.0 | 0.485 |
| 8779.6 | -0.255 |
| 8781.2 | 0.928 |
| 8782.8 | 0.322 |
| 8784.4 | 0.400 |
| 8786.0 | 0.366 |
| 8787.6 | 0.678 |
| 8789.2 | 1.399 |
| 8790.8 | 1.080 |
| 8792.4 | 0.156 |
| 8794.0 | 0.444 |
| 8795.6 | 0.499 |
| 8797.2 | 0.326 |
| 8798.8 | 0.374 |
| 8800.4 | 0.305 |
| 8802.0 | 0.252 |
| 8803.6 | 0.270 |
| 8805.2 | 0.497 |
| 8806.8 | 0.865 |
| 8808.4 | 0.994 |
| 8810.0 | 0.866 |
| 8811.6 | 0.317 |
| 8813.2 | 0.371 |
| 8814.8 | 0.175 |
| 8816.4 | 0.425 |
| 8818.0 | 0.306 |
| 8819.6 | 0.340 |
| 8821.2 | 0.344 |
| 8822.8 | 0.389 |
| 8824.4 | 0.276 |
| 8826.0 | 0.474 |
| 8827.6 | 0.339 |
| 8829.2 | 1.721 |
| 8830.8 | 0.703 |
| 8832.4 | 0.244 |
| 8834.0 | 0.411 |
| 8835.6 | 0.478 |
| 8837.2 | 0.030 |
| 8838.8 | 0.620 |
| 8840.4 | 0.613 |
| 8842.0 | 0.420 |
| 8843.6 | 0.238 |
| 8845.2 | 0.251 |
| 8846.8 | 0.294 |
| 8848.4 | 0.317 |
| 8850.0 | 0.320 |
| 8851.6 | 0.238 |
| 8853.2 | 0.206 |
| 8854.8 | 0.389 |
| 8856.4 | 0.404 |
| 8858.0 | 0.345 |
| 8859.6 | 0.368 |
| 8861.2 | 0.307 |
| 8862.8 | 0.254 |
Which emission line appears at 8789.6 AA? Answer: [S II] 6716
